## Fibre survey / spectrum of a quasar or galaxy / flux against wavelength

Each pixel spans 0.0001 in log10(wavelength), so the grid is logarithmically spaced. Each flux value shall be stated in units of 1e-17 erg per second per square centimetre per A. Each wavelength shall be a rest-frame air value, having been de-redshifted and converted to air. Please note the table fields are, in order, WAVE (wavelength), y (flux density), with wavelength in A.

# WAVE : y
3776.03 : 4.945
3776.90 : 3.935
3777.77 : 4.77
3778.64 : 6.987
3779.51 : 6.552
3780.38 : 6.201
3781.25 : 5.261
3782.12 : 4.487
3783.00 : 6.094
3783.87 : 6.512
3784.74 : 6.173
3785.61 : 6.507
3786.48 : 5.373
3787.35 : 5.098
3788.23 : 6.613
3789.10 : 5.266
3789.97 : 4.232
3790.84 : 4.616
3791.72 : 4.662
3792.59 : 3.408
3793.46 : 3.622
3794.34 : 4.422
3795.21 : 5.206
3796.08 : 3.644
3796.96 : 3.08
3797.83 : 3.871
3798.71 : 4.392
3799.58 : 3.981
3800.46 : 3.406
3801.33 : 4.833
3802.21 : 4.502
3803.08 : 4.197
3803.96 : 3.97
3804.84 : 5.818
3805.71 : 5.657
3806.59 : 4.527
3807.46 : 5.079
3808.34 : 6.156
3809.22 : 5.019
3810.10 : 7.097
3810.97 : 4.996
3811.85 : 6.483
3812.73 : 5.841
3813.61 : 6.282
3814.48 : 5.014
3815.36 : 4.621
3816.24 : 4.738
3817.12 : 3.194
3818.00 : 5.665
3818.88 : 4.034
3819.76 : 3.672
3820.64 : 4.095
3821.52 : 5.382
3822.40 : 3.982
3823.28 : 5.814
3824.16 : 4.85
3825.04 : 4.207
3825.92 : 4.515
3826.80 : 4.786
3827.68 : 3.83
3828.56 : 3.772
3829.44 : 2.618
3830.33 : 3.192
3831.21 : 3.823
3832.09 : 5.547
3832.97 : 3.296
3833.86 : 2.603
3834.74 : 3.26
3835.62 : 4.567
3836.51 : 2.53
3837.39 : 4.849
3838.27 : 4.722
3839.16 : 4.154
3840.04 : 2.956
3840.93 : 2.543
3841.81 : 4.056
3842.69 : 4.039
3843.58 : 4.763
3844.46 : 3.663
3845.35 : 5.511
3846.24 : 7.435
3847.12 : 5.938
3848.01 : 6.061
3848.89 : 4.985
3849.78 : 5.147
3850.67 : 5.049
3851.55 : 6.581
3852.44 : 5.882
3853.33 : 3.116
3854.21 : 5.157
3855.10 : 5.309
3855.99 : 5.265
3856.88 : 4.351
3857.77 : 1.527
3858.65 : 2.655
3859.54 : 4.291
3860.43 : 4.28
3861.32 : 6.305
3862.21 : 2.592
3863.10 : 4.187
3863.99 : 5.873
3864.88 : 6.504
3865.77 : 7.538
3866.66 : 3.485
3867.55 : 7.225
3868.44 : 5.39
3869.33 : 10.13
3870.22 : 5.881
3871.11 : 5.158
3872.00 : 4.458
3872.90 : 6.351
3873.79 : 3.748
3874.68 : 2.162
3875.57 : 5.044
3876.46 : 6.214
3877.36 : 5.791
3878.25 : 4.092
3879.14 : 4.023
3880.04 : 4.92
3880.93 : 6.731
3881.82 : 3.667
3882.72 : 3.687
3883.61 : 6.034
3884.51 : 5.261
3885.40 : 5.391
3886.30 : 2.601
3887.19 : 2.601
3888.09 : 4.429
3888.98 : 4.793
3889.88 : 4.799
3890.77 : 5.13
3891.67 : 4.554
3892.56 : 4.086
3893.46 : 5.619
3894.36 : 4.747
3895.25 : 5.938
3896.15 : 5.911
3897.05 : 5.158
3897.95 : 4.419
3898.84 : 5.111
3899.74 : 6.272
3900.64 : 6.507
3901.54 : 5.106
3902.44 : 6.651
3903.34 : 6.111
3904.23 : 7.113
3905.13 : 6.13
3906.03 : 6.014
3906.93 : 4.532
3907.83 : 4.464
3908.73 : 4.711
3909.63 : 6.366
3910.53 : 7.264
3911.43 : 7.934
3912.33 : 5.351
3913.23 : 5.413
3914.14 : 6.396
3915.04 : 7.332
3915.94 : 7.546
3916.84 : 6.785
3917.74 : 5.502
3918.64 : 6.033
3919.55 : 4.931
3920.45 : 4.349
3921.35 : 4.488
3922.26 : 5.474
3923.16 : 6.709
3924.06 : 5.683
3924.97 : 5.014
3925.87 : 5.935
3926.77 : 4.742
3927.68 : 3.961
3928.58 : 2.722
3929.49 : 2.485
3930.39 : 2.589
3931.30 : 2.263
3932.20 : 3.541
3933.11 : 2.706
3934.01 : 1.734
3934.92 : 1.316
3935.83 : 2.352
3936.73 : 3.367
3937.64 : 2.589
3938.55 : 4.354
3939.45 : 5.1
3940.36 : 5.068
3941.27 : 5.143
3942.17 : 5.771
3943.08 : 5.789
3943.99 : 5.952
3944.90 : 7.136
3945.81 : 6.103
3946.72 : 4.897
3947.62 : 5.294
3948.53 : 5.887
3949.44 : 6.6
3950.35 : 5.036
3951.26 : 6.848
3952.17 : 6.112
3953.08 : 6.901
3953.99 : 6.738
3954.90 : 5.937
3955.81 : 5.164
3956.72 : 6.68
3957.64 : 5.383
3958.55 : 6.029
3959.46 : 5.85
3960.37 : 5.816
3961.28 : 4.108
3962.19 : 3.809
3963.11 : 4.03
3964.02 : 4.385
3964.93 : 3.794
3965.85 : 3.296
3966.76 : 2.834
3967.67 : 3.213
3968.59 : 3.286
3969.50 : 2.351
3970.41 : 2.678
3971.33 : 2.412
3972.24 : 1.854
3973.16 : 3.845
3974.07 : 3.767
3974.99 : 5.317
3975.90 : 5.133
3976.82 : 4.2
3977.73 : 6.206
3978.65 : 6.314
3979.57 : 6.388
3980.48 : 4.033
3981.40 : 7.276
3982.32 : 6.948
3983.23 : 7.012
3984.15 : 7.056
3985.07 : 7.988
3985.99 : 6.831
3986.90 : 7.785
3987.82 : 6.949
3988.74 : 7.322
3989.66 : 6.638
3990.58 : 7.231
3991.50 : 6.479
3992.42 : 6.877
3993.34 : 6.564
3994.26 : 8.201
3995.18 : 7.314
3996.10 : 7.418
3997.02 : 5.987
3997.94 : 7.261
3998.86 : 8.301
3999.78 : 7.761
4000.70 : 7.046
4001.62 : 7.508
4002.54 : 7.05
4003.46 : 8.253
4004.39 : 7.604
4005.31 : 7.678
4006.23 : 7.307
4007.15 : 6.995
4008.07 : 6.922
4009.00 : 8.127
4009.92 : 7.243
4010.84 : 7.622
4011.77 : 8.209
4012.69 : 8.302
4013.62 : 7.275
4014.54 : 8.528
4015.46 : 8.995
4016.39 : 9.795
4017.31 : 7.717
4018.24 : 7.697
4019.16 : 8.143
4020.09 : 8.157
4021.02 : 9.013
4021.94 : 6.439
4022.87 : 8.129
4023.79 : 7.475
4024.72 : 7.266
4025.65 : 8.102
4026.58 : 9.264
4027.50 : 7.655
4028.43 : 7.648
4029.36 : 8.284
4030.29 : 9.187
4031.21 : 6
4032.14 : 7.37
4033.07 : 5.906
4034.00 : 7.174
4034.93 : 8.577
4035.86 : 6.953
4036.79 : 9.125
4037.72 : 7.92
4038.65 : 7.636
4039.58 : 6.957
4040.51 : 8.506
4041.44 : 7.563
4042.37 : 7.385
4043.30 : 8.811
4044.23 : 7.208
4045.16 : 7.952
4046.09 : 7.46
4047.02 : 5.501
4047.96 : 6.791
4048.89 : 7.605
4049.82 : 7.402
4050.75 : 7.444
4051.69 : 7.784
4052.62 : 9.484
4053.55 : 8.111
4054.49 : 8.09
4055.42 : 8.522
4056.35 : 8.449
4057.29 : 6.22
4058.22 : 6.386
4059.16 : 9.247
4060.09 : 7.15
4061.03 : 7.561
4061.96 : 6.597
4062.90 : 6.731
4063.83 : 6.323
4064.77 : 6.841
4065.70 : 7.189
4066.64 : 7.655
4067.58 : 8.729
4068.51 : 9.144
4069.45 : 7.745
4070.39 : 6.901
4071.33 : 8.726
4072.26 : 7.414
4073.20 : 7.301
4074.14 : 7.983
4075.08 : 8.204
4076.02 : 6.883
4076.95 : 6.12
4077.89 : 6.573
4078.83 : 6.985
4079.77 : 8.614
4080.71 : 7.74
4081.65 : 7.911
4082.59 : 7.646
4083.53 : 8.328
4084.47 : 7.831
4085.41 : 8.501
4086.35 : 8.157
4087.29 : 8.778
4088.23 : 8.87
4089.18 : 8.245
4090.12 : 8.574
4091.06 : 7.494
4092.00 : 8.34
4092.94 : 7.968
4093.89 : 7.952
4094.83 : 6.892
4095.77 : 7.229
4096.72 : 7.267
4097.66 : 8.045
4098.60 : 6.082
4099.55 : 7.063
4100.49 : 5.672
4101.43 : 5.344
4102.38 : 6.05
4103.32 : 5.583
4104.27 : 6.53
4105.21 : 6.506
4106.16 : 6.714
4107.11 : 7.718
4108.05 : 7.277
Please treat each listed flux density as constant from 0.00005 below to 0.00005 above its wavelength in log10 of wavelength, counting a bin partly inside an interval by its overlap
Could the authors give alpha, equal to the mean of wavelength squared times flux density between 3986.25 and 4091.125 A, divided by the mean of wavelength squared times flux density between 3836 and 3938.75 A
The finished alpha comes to 1.7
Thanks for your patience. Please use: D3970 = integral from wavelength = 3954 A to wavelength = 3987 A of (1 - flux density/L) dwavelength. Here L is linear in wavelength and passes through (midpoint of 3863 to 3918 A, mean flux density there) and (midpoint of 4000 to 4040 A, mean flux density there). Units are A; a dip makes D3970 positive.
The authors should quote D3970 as 9.3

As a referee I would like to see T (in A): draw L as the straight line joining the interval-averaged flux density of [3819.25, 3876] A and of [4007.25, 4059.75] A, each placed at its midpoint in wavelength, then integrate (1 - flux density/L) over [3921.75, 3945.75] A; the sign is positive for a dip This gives 7.3 A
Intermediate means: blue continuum 4.64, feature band 4.24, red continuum 7.79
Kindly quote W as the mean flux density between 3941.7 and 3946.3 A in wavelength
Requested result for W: 6.13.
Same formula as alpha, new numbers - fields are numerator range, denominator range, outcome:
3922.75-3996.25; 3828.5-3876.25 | 1.16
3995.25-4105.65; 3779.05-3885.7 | 1.76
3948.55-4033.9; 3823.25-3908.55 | 1.44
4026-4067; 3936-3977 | 1.66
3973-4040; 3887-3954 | 1.48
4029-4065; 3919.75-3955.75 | 1.68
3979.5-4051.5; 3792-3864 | 1.83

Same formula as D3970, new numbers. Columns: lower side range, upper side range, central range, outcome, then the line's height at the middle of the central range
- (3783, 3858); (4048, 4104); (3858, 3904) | 2.27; 5.35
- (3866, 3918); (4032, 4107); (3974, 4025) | -4.02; 6.68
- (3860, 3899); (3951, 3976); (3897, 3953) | -4.78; 4.77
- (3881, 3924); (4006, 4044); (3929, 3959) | 7.08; 6.26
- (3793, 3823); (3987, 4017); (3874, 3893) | 4.09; 5.82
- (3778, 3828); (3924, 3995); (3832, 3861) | 3.26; 4.98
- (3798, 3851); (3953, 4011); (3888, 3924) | -2.47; 5.3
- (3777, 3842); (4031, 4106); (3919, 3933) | 3.85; 5.94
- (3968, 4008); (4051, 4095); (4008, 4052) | -4.91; 7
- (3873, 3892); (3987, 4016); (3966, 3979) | 5.75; 6.76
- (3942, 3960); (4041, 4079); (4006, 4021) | -2.41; 6.88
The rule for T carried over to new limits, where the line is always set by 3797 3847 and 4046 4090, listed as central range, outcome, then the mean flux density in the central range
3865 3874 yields -1.6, 6.01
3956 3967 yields 2.8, 4.71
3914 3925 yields -0.2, 5.88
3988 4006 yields -1.4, 7.28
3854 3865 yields 1.3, 4.41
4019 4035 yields -1.3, 7.74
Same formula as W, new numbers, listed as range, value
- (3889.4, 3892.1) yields 4.82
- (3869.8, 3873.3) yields 5.44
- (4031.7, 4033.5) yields 6.64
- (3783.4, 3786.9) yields 6.15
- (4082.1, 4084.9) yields 7.94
